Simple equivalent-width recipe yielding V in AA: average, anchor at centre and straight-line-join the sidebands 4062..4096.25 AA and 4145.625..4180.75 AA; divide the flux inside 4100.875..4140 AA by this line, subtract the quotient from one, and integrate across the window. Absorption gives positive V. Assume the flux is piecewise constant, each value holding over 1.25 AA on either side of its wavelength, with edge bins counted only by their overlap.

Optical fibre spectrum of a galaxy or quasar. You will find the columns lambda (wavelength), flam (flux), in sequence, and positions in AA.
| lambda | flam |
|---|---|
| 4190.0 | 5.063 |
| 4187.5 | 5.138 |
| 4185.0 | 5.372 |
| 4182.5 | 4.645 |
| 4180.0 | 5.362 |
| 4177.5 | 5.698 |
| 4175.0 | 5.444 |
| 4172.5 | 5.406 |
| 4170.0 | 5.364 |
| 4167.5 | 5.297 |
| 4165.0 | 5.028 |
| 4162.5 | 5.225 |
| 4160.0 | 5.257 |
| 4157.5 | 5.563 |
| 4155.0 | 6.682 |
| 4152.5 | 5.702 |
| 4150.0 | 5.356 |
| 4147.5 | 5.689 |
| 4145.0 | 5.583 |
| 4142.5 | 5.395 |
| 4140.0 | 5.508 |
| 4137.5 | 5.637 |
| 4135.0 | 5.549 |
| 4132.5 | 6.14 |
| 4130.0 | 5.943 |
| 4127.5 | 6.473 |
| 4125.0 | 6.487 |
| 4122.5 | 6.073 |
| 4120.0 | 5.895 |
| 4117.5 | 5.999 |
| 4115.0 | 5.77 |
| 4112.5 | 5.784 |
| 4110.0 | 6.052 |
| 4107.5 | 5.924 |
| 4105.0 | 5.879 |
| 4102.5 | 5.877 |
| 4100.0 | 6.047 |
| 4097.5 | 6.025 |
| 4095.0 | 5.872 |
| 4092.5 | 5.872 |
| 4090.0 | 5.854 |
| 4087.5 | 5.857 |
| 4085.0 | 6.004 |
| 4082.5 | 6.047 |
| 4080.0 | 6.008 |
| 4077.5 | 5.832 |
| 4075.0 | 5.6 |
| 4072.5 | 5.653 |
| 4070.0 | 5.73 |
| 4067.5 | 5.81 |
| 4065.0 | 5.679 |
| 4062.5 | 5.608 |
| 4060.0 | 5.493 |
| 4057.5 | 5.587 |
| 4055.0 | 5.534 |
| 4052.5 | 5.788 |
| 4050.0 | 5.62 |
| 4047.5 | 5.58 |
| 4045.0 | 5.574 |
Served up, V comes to -2.0 AA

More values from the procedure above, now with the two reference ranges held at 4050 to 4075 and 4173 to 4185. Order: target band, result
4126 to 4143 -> -1.2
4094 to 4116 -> -1.6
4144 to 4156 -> -0.9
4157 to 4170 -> 0.2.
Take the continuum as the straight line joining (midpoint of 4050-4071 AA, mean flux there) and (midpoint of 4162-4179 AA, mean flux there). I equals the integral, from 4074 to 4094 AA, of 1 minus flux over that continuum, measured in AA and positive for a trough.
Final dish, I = -1.1 AA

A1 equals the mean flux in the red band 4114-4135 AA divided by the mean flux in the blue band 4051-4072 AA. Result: 1.07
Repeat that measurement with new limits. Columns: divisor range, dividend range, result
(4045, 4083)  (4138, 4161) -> 0.99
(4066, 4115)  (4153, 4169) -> 0.94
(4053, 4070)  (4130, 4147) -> 1.00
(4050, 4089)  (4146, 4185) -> 0.95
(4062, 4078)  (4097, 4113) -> 1.04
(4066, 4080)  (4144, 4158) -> 1.00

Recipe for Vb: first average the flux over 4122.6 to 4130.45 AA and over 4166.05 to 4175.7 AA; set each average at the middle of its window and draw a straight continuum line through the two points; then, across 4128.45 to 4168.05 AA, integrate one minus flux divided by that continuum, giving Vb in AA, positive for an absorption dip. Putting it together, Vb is 1.6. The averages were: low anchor 6.3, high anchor 5.37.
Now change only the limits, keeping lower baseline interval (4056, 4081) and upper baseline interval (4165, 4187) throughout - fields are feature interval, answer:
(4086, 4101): -0.85 AA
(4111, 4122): -0.72 AA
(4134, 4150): -0.35 AA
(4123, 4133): -1.42 AA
